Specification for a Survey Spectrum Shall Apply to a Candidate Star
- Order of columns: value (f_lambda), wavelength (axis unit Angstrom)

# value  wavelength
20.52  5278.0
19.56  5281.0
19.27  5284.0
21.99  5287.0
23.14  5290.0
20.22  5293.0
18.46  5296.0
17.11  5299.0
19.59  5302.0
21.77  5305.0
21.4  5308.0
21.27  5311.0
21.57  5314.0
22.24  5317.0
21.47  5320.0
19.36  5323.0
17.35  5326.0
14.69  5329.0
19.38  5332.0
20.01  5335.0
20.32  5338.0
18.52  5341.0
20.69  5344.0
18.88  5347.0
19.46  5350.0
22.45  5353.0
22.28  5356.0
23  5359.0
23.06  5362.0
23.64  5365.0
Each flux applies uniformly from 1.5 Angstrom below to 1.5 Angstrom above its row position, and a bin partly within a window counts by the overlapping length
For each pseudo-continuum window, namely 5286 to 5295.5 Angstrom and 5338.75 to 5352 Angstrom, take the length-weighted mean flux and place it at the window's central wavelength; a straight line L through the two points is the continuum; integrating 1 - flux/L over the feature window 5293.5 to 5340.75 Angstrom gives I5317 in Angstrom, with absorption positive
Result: 1.9 Angstrom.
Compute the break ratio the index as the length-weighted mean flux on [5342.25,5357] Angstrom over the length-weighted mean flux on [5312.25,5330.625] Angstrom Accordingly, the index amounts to 1.1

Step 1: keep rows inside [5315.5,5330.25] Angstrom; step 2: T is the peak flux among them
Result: 22.24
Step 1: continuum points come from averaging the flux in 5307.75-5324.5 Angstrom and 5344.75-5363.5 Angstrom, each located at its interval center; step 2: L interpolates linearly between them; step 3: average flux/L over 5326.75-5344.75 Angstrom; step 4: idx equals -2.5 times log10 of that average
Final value 0.14 mag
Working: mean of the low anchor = 21.2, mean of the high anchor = 21.5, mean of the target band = 18.8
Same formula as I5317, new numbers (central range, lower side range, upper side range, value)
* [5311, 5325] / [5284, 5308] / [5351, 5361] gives 0.0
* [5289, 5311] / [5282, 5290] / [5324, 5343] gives 0.0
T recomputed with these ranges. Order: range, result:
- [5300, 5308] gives 21.77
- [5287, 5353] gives 23.14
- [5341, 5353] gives 22.45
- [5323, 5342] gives 20.32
